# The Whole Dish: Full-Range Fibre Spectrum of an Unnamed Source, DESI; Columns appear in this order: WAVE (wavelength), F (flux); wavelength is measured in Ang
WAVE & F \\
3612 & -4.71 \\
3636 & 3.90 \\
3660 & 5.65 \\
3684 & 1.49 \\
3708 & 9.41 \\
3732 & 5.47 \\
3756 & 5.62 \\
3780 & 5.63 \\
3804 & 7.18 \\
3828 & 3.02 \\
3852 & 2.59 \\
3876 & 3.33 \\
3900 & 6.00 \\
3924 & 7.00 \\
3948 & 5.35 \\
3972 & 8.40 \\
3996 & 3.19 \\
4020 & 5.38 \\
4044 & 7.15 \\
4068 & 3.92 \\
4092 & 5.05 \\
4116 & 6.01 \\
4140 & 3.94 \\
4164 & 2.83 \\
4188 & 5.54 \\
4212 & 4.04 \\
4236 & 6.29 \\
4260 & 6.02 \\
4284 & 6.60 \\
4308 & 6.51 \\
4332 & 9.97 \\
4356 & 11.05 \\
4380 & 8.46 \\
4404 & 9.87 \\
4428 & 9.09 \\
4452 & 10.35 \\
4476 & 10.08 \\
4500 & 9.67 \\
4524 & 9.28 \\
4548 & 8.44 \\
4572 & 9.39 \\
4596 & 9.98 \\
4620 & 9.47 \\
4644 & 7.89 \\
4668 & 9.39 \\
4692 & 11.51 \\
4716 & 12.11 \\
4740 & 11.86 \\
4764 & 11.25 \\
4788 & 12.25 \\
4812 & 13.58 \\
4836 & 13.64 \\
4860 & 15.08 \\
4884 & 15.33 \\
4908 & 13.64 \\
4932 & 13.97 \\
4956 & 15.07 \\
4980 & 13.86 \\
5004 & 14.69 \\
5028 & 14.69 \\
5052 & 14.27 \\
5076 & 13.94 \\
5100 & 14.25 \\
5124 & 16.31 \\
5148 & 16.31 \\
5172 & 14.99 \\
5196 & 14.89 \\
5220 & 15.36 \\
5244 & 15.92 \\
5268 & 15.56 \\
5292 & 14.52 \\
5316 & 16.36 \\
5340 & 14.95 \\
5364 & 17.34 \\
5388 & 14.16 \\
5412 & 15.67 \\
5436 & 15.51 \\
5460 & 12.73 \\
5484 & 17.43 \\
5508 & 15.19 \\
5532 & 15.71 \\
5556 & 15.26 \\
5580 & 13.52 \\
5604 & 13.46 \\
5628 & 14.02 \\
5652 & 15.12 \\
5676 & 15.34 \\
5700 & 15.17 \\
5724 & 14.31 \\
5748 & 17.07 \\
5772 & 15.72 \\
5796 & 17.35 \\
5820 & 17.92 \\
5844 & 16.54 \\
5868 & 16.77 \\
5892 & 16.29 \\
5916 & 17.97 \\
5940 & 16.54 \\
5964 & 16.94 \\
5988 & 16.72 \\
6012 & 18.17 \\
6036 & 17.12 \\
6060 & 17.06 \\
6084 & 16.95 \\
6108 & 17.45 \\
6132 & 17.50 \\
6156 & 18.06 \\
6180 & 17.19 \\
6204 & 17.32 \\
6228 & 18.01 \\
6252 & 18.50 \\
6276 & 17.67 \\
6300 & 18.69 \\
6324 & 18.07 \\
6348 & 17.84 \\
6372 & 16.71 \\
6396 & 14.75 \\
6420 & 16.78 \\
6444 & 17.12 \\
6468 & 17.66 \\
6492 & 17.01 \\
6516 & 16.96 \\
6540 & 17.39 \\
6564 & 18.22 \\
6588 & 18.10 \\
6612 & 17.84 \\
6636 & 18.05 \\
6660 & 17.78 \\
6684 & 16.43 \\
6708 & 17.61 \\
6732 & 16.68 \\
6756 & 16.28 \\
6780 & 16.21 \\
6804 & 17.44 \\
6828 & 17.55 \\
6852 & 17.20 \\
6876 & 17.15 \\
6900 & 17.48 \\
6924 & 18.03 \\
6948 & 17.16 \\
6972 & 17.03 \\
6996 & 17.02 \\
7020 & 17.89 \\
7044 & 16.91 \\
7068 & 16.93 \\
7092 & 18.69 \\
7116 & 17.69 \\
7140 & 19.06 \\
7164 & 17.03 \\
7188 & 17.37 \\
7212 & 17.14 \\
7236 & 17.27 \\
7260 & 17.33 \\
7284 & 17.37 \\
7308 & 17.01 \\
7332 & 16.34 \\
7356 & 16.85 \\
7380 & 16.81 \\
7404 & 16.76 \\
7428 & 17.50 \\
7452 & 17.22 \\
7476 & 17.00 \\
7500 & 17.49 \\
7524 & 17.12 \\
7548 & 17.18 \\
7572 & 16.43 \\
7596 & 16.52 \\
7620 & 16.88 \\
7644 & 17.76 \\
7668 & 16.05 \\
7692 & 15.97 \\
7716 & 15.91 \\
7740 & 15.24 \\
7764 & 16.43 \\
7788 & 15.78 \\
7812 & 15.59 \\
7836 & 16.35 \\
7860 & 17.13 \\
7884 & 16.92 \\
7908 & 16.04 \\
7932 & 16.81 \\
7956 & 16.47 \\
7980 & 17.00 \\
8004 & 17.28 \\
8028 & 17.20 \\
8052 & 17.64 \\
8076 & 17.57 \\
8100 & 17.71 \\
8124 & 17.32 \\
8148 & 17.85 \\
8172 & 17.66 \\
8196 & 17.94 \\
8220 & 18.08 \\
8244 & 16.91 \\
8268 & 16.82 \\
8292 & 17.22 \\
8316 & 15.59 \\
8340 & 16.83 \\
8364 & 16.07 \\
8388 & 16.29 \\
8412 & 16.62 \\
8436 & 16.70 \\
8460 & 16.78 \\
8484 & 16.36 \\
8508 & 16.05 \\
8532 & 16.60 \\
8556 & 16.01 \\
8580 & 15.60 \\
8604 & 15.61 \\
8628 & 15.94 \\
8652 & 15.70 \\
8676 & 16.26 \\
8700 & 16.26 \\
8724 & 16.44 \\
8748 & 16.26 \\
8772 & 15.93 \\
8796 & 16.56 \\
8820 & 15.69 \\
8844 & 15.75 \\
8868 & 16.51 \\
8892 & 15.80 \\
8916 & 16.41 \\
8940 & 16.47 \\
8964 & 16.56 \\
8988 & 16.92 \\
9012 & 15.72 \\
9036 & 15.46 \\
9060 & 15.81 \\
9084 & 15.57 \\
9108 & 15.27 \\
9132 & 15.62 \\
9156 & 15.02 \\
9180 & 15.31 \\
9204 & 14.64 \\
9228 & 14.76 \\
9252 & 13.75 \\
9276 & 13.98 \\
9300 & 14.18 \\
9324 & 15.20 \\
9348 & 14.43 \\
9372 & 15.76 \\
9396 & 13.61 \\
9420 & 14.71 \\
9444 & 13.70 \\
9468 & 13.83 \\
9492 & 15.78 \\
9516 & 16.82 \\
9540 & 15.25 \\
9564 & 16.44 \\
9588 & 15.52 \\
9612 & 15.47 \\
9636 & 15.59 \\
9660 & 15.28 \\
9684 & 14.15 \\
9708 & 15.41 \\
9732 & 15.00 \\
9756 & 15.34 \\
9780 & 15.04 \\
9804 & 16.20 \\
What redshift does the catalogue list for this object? 0.084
